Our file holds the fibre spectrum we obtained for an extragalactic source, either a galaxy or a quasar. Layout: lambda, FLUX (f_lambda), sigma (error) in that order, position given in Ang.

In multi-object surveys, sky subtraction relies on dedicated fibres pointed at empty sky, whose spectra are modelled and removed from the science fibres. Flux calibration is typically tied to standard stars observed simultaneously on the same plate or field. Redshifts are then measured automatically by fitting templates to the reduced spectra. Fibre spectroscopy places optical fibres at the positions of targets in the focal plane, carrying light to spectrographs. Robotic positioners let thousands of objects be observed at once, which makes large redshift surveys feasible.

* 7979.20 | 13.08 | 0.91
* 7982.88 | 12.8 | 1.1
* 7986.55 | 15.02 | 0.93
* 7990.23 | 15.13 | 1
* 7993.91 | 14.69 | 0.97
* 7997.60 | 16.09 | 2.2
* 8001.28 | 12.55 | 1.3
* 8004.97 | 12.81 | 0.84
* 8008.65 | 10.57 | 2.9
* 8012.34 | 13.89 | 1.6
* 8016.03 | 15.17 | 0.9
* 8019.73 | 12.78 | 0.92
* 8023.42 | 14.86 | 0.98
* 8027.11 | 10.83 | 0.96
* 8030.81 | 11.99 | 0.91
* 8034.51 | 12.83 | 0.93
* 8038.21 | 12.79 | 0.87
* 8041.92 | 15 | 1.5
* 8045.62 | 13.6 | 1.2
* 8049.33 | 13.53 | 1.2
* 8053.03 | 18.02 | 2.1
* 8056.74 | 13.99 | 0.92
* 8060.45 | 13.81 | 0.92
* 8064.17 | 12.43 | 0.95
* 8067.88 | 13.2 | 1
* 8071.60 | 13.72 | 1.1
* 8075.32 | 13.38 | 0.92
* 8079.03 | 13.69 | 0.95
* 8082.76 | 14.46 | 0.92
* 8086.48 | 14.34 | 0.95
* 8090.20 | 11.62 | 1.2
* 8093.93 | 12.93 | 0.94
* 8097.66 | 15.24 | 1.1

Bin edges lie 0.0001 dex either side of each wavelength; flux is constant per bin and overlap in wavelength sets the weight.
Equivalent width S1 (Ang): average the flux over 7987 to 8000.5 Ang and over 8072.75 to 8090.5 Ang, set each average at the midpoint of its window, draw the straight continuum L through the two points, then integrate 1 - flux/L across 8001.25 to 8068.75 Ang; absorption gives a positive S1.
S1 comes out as 4.5 Ang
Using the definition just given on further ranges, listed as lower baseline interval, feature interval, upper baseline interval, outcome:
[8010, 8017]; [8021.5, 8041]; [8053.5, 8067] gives 1.8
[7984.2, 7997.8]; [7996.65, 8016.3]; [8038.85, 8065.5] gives 2.1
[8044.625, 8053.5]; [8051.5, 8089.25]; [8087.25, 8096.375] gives -0.8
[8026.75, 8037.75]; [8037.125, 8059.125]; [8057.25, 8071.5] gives -3.1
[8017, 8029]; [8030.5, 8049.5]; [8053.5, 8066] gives 0.1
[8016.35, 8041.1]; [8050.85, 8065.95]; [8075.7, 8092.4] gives -1.5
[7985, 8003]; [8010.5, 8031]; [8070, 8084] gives 1.5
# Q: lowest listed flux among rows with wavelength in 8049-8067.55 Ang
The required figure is 12.43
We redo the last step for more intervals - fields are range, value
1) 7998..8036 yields 10.57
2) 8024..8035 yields 10.83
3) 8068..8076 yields 13.38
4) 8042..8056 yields 13.53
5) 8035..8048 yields 12.79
